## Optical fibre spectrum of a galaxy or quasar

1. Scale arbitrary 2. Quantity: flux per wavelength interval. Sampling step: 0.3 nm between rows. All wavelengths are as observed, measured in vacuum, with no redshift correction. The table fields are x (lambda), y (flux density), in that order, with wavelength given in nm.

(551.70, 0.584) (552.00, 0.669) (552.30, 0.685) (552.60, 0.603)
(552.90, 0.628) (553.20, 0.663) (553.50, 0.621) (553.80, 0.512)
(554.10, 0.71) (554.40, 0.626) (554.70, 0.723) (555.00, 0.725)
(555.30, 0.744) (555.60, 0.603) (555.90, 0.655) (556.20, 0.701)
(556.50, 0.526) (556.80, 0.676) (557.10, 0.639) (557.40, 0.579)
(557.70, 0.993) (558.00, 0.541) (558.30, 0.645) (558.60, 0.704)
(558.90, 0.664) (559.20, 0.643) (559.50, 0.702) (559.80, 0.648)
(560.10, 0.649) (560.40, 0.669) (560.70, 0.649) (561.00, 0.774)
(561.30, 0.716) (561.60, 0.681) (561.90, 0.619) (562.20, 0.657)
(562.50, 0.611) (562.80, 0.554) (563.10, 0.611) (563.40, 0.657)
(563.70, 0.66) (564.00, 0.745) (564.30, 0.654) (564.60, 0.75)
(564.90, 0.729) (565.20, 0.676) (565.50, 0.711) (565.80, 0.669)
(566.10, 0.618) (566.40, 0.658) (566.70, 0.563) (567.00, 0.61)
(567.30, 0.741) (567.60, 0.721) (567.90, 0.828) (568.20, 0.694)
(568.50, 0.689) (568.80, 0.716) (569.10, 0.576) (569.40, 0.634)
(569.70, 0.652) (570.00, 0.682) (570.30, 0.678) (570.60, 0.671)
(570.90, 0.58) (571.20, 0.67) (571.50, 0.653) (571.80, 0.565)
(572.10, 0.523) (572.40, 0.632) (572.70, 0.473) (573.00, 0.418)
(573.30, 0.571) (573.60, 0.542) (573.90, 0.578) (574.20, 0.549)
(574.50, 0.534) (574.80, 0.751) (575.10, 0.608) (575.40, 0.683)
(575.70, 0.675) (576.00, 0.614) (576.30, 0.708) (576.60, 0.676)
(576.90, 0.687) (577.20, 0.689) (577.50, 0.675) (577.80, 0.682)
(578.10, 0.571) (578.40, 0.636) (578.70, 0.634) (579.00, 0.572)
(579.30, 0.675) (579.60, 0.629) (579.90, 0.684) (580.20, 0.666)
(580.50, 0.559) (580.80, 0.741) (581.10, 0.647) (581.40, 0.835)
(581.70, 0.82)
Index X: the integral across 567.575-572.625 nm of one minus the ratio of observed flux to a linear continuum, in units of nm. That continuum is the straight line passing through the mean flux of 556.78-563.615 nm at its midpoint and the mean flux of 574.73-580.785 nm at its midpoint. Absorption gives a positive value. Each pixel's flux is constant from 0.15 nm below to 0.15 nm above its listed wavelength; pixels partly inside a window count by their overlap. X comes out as 0.048 nm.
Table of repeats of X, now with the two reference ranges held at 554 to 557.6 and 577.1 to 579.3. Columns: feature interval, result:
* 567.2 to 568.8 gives -0.205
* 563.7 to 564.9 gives -0.105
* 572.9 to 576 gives 0.230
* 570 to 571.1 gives -0.005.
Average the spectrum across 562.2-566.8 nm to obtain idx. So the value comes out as 0.659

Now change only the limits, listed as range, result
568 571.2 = 0.66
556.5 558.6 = 0.67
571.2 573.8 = 0.555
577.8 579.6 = 0.624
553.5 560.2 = 0.663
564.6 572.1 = 0.665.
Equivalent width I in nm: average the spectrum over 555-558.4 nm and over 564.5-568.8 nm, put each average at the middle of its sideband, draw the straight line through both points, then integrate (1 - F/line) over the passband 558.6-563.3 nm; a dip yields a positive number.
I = 0.129 nm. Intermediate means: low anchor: 0.667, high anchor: 0.69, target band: 0.658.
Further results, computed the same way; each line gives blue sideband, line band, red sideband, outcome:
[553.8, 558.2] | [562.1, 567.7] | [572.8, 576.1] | -0.28 nm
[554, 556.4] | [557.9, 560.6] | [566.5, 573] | 0.07 nm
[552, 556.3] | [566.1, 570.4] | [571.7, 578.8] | -0.31 nm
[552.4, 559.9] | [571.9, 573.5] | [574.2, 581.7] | 0.33 nm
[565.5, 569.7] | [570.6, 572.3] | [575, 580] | 0.15 nm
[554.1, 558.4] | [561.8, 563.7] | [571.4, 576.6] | 0.06 nm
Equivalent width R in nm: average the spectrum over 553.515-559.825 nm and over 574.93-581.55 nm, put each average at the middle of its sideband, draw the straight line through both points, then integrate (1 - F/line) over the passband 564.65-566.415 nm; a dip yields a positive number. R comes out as -0.05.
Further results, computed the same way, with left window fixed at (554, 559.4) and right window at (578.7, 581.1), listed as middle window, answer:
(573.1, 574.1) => 0.15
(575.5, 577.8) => -0.09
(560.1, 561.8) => -0.06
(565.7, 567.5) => 0.04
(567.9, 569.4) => -0.05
